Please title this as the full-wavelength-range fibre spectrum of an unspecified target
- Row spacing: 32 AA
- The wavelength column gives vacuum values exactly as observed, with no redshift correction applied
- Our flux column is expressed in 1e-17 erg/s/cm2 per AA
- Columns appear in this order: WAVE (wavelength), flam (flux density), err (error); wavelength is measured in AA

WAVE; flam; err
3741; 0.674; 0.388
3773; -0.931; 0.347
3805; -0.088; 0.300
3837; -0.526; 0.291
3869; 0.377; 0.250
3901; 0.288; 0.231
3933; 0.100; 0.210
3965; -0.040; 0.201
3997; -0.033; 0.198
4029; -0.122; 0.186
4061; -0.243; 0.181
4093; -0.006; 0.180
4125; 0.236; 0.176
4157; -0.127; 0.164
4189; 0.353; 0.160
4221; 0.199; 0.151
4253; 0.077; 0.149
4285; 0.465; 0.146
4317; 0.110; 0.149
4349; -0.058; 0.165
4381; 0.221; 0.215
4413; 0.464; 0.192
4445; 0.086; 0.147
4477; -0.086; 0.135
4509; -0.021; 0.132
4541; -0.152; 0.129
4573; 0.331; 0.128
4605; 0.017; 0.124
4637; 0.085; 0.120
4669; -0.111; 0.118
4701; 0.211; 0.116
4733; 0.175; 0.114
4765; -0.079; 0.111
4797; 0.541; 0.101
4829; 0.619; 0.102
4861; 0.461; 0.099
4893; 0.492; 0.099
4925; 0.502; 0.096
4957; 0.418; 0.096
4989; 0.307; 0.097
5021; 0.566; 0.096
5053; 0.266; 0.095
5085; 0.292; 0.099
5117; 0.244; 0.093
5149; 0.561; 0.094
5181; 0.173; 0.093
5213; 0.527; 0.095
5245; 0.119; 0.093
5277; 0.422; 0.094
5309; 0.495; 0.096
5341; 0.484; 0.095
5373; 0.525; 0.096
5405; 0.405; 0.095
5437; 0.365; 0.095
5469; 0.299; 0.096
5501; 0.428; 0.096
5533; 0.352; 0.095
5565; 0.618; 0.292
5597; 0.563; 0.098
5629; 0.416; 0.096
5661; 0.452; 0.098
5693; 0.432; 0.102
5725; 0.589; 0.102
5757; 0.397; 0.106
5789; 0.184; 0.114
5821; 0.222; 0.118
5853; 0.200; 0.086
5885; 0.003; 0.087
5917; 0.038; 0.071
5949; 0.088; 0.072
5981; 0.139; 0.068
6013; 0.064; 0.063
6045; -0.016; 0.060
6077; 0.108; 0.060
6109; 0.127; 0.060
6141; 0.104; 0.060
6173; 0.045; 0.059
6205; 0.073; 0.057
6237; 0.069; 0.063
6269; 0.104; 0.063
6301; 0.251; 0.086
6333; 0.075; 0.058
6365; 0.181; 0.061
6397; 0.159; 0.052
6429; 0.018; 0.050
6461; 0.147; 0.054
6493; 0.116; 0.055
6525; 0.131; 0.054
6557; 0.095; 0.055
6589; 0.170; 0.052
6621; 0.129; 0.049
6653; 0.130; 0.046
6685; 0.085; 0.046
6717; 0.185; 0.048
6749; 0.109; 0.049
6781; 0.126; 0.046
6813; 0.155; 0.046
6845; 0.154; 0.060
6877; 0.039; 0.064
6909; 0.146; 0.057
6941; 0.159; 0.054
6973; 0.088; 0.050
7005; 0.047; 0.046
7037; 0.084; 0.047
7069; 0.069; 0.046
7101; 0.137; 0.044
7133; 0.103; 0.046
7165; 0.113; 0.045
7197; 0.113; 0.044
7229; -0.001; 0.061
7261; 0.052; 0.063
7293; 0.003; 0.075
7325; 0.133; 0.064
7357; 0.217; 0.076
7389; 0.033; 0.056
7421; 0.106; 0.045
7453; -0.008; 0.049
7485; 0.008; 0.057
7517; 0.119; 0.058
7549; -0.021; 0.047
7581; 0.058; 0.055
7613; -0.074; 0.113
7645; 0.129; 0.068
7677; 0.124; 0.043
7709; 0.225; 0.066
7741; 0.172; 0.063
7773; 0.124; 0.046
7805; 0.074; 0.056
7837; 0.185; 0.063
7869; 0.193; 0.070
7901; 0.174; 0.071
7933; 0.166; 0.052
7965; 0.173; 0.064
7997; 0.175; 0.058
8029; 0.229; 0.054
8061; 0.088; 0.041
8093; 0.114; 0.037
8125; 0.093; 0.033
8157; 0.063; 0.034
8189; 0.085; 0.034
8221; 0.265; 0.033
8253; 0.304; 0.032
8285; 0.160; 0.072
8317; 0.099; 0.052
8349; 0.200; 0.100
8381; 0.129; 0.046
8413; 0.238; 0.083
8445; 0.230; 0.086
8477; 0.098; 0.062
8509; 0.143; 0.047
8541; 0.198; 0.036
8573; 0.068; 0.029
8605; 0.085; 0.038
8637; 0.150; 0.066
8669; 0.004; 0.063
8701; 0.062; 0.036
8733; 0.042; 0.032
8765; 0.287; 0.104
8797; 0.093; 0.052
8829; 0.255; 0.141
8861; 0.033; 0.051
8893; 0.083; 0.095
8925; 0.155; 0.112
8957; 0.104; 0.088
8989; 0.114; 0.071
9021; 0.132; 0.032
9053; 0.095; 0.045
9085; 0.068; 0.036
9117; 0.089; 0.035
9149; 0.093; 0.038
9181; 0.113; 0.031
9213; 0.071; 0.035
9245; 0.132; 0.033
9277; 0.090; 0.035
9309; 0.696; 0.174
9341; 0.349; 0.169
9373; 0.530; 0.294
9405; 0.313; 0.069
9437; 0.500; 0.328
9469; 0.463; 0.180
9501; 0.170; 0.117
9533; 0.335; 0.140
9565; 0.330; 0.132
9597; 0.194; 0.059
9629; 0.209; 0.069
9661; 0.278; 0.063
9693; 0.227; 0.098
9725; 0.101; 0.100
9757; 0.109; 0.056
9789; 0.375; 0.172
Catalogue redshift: 0.255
